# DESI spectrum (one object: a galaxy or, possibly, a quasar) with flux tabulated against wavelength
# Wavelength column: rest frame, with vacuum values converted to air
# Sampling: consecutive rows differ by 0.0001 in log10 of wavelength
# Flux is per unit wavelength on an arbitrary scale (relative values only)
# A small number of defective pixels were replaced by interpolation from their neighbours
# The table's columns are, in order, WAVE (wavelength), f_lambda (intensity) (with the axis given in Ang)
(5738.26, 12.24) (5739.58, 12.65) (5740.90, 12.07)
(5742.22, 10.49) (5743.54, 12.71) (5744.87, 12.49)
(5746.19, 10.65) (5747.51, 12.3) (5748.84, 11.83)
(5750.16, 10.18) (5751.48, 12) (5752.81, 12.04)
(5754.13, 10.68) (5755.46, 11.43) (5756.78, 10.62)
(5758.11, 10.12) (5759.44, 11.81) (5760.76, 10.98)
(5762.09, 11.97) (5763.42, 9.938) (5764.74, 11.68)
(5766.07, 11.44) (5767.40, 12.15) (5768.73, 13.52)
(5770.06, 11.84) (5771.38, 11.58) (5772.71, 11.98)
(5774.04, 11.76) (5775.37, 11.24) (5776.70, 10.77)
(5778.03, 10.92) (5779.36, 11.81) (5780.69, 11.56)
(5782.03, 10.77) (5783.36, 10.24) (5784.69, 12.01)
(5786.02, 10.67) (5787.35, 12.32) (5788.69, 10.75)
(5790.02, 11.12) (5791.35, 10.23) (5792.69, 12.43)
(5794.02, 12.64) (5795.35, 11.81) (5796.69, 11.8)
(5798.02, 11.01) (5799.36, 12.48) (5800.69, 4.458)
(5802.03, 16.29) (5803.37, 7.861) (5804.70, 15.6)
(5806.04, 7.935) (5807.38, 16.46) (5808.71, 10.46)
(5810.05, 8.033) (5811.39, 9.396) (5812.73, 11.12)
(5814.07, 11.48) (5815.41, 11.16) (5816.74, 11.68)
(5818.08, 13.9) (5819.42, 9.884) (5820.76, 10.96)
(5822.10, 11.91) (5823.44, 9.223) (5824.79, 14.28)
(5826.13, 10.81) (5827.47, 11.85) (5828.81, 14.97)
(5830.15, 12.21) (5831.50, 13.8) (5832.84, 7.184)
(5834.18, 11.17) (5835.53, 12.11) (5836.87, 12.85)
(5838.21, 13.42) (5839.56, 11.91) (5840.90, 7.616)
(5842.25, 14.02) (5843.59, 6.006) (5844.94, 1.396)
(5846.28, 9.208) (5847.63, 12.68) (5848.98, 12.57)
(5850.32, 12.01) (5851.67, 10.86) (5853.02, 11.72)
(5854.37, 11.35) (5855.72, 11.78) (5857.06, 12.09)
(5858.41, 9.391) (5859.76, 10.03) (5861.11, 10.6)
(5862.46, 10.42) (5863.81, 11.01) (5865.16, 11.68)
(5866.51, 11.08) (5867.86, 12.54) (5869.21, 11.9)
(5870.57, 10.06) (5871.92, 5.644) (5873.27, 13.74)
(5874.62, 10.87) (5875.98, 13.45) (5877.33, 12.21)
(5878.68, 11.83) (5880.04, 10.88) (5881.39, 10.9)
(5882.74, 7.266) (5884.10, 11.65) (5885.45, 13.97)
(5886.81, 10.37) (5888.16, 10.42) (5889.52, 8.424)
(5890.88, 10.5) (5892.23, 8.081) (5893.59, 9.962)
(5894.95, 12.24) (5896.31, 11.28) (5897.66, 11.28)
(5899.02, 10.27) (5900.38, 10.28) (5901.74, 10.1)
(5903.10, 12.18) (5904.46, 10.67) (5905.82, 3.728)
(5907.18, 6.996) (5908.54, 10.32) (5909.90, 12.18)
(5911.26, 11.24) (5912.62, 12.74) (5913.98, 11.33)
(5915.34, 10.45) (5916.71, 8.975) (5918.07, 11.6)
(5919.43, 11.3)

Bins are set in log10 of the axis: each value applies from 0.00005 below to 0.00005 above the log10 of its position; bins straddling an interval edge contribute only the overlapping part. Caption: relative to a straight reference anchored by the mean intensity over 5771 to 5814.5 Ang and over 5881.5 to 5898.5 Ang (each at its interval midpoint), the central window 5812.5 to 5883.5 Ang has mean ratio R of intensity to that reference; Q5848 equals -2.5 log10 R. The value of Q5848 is -0.03 mag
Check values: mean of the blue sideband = 11.2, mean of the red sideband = 10.5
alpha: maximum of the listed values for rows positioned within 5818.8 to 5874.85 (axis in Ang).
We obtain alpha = 14.97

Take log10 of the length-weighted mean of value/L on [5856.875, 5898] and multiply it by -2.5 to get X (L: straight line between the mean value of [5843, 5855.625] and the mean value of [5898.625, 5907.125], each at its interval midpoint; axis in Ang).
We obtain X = -0.13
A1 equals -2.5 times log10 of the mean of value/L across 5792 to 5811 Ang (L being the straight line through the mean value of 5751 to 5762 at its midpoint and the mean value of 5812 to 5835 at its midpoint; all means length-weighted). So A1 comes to 0.01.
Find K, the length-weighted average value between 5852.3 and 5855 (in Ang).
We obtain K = 11.5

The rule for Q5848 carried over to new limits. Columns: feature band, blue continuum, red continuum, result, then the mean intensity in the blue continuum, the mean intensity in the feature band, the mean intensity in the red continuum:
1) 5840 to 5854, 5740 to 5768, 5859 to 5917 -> 0.10 mag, 11.4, 9.88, 10.6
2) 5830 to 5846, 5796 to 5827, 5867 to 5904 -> 0.09 mag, 11.2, 10.2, 10.8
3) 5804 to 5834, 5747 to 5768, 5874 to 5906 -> -0.05 mag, 11.3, 11.6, 10.6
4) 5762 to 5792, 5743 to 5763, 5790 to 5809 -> 0.01 mag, 11.4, 11.4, 11.5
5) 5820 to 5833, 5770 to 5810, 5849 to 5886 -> -0.06 mag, 11.4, 11.9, 11.2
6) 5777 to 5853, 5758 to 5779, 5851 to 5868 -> 0.01 mag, 11.5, 11.2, 11.1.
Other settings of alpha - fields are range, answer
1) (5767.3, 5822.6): 16.46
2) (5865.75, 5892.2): 13.97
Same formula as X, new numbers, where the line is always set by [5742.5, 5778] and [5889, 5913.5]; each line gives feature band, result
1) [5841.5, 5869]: 0.00 mag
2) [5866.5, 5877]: -0.08 mag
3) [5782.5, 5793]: 0.01 mag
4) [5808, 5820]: 0.02 mag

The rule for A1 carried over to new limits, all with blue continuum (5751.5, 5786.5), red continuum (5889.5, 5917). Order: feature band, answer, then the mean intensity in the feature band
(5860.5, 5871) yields -0.06 mag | 11.2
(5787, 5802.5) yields -0.02 mag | 11.4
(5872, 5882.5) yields -0.10 mag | 11.4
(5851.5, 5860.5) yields -0.04 mag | 11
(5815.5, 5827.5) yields -0.06 mag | 11.6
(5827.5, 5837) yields -0.11 mag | 12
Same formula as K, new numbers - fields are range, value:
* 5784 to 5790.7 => 11.4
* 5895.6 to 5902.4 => 10.7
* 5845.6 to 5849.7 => 11.5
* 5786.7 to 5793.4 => 11.4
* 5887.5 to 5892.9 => 9.35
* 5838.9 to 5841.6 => 9.79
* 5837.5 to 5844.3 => 10.6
